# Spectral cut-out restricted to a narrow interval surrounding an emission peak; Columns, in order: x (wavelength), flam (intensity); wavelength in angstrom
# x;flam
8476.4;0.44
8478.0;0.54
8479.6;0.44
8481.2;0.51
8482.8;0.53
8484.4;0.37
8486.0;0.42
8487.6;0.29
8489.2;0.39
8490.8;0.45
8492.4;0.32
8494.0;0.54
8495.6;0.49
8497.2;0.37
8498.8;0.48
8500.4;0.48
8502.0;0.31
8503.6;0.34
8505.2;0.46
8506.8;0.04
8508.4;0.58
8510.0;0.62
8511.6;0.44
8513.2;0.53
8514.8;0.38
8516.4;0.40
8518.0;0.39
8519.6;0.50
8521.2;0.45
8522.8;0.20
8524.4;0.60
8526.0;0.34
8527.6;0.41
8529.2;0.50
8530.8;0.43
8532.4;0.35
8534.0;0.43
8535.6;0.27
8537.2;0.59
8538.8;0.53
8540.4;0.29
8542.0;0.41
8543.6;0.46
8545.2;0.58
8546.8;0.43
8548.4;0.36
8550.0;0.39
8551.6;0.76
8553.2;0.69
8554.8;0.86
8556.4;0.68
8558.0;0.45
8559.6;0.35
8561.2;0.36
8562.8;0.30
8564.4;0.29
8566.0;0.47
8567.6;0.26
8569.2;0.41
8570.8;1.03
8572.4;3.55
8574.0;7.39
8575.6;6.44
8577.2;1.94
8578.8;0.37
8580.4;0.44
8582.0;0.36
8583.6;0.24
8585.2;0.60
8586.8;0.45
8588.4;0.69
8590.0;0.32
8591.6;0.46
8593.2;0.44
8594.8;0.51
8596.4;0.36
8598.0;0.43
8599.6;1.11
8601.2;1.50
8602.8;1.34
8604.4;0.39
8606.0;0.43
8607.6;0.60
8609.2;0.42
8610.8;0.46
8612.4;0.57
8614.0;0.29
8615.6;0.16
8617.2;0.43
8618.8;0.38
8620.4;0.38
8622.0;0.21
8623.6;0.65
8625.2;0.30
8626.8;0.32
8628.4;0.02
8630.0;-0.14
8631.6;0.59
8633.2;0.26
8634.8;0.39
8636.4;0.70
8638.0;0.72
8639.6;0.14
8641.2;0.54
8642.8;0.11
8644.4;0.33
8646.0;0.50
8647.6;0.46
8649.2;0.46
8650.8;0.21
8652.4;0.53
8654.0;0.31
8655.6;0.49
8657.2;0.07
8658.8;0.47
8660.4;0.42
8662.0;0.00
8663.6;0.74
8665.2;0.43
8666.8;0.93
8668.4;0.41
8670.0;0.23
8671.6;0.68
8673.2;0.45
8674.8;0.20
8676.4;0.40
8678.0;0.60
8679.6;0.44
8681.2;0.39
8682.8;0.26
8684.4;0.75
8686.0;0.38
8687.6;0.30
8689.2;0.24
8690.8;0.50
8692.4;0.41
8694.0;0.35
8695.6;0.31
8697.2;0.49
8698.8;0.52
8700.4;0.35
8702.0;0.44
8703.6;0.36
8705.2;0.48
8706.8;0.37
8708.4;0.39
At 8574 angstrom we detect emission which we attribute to H-alpha 6563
